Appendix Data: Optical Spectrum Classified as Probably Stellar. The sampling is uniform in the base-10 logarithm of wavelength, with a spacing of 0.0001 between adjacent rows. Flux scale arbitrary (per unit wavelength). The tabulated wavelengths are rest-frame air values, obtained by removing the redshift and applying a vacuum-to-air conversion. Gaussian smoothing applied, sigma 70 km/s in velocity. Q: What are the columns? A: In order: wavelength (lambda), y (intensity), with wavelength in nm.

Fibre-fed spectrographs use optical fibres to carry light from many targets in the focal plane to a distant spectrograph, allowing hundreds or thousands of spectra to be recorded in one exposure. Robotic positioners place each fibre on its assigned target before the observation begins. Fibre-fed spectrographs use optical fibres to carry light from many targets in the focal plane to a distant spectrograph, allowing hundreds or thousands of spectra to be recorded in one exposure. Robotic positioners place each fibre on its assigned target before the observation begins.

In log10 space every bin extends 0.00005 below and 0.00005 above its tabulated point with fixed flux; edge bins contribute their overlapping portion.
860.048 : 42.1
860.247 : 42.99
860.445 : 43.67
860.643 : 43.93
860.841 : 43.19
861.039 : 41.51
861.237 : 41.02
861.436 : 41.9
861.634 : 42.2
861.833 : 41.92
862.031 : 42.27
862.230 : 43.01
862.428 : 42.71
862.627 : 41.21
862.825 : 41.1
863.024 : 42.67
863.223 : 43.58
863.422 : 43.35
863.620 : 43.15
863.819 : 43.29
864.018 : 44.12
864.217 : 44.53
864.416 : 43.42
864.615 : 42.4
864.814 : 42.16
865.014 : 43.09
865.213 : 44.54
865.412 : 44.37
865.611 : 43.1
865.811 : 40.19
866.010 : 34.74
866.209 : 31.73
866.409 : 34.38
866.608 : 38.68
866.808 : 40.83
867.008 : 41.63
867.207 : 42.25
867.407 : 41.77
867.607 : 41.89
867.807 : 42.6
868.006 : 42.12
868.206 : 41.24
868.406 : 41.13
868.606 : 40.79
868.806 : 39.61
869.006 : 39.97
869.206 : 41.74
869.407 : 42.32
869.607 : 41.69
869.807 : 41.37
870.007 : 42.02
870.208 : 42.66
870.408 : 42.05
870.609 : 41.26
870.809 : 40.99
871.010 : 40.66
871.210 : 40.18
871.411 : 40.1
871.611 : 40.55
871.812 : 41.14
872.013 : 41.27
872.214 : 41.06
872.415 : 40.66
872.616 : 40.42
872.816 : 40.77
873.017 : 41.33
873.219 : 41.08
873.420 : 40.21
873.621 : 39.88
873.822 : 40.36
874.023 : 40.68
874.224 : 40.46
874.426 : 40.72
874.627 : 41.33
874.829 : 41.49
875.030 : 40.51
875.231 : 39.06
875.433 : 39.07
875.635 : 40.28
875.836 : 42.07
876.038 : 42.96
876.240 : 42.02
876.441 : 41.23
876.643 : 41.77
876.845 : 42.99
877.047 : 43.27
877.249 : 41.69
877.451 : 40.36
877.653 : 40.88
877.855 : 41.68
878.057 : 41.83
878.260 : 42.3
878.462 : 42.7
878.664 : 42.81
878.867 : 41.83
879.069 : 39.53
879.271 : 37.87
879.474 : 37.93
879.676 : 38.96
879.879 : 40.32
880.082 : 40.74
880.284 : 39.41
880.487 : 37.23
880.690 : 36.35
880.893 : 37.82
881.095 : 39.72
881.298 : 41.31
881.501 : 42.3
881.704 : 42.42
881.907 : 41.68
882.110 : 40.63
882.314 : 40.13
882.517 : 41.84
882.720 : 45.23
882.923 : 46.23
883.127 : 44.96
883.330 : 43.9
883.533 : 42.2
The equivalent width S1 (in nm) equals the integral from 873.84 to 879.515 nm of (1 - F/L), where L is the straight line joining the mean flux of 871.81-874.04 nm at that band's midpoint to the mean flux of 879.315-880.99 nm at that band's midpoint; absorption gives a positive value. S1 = -0.22 nm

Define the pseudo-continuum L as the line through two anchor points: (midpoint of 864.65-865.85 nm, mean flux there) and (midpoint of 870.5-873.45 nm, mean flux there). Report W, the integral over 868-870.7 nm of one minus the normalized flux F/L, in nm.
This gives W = 0.02 nm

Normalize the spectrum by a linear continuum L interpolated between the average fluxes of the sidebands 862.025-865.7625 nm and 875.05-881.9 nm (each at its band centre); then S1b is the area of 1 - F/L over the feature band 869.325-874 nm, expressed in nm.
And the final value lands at 0.08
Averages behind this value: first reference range 43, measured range 41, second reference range 40.7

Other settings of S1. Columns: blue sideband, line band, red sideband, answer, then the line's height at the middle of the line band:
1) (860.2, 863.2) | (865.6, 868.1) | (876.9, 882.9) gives 0.141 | 41.9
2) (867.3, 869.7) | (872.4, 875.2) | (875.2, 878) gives 0.051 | 41.4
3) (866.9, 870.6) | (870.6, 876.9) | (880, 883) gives 0.064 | 41.3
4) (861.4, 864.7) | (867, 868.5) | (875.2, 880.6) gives 0.012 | 42.2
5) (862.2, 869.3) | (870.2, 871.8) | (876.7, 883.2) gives 0.014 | 41.3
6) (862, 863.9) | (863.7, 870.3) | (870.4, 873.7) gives 0.083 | 41.8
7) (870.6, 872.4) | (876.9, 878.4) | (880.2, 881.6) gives -0.078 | 39.7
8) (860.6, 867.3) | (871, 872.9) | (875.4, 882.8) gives 0.027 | 41.3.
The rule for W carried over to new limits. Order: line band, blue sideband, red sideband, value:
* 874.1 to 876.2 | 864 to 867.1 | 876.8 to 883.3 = 0.01 nm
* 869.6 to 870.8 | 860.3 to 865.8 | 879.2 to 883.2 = 0.01 nm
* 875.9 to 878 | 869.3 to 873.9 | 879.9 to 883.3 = -0.04 nm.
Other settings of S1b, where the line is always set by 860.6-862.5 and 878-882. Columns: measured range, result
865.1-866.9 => 0.11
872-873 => 0.01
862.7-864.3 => -0.04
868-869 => 0.02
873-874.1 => 0.01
